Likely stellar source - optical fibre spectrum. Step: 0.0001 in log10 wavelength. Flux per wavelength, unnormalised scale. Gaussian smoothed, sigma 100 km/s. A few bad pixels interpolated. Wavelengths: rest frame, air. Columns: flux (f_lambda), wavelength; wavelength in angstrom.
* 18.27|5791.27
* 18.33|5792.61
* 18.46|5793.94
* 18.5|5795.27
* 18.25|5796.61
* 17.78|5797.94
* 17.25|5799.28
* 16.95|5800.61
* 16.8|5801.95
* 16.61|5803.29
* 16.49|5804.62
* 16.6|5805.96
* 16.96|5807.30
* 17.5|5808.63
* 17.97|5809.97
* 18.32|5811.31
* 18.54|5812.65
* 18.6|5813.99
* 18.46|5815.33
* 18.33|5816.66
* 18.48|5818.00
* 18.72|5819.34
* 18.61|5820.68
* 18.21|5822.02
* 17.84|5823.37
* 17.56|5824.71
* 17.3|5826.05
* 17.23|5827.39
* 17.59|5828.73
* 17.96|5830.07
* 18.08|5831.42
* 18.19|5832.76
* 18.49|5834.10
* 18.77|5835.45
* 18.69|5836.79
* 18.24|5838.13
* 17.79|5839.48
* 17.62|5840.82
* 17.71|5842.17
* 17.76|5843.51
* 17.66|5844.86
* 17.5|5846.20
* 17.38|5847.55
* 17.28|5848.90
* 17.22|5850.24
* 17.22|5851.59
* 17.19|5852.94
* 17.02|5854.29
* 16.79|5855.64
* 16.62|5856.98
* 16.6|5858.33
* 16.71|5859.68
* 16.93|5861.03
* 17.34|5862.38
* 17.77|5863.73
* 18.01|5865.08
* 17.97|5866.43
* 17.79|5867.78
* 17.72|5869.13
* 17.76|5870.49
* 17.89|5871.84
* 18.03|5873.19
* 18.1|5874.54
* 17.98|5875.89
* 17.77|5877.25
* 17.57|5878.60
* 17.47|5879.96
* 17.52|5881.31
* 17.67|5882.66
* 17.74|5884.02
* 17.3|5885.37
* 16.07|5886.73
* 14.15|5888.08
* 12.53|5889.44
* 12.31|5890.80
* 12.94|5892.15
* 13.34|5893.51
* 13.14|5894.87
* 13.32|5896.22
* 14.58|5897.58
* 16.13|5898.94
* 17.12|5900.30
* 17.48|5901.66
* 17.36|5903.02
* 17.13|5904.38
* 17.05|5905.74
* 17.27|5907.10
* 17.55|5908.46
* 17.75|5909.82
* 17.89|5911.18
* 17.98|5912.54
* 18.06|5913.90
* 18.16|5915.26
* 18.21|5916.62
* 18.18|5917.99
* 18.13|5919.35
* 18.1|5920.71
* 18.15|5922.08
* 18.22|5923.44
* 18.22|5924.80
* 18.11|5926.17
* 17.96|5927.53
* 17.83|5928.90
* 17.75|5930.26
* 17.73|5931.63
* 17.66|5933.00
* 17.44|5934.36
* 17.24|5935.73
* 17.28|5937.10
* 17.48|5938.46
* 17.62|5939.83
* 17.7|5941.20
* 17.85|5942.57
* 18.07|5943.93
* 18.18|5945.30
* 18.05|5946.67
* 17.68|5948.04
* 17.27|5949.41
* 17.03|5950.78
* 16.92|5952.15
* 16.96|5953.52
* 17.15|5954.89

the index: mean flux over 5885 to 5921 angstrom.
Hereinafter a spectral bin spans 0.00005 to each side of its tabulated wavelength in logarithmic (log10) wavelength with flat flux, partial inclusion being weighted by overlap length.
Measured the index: 16.2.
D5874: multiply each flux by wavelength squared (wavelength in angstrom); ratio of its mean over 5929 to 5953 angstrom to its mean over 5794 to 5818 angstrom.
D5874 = 1.04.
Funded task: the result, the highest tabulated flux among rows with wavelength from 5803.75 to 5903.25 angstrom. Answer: 18.77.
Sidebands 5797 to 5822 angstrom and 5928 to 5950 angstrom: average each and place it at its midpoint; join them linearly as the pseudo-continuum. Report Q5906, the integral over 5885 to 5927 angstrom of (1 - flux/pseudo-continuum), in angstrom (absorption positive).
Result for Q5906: 2.8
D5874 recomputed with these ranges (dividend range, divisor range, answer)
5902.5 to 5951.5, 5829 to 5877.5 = 1.03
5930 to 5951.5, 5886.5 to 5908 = 1.18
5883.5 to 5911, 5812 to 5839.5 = 0.88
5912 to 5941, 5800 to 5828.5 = 1.05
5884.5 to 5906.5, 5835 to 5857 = 0.88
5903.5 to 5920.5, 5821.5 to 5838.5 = 1.02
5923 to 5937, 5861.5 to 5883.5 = 1.02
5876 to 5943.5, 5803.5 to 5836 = 0.97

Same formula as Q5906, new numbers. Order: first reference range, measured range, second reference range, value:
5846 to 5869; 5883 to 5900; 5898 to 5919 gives 2.8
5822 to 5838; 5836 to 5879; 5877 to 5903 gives -1.7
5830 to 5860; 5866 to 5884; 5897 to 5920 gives -0.3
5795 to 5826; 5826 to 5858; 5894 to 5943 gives 0.0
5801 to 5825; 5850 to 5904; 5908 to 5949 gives 3.9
